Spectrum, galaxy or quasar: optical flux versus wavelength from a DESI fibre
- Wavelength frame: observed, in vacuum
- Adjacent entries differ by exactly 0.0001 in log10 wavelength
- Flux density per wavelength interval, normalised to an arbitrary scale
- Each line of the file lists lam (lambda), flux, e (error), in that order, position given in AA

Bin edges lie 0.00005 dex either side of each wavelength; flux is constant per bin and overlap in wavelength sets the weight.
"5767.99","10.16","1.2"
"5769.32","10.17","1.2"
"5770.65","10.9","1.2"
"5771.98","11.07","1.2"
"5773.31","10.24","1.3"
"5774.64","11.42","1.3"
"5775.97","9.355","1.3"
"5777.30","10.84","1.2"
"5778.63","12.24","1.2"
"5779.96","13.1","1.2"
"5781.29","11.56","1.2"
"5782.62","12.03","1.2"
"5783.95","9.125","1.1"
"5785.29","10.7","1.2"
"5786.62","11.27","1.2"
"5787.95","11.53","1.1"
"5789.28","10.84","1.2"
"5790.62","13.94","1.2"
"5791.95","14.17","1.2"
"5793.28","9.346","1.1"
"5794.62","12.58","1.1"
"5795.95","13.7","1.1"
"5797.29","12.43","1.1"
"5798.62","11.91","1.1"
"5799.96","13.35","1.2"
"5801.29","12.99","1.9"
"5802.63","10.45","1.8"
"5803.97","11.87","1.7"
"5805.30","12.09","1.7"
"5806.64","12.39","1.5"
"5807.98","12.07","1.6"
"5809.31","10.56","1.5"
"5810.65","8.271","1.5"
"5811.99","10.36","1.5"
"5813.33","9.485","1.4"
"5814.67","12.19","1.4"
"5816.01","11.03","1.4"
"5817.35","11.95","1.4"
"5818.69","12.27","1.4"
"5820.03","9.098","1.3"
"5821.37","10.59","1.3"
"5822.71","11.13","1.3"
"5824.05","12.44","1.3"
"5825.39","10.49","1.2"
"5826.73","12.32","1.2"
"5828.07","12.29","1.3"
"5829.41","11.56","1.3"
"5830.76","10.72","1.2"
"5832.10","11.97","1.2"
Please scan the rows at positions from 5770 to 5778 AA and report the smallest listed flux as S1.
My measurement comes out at 9.355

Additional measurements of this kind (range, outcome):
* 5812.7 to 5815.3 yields 9.485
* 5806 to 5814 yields 8.271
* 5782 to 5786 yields 9.125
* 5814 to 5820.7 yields 9.098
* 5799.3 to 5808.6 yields 10.45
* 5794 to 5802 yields 11.91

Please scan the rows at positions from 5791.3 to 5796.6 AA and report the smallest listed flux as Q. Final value 9.346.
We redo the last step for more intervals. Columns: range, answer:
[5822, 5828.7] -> 10.49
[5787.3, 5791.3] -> 10.84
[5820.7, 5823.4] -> 10.59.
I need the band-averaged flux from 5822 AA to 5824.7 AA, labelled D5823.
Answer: 11.8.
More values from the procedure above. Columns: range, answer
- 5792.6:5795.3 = 11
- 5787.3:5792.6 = 12.6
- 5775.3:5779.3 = 10.8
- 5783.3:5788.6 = 10.7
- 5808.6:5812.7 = 9.76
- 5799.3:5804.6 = 12.2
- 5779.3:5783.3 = 12.2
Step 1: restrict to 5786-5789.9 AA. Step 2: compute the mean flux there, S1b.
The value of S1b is 11.2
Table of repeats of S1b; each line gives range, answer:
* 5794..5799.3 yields 12.7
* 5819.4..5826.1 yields 10.8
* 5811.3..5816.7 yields 10.7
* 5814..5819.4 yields 11.8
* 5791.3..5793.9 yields 11.8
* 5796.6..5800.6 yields 12.5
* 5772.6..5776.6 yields 10.4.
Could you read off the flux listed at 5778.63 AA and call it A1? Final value 12.24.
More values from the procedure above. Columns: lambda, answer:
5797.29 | 12.43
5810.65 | 8.271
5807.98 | 12.07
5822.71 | 11.13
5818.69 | 12.27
